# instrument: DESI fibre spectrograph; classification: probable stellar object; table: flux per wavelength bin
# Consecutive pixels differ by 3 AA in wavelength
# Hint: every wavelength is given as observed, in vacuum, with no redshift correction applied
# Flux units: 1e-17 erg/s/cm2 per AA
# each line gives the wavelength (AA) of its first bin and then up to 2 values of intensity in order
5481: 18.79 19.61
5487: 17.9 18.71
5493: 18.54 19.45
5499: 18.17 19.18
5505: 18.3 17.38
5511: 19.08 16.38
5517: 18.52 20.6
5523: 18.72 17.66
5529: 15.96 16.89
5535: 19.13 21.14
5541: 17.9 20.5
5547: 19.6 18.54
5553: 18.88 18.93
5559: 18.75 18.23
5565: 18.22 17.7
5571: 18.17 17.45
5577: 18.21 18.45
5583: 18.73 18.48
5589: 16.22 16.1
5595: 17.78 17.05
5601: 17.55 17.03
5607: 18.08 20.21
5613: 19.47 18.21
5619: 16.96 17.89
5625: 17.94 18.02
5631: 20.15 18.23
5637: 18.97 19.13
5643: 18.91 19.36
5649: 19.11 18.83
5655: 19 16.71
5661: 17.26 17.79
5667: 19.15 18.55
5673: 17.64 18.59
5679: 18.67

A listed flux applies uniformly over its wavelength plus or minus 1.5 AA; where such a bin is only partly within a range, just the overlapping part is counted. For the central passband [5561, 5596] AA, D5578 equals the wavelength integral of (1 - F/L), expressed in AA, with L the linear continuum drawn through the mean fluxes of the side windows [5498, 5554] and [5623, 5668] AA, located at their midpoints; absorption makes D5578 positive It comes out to 1.41 AA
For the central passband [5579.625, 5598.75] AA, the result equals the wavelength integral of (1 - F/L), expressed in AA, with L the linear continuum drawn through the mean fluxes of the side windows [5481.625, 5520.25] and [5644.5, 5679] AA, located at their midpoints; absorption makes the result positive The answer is 1.0 AA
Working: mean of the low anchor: 18.5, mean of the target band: 17.5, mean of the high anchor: 18.4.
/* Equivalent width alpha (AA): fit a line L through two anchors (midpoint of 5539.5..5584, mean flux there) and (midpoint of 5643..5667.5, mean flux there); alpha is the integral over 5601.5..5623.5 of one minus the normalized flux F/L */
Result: 0.28 AA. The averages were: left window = 18.5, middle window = 18.2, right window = 18.4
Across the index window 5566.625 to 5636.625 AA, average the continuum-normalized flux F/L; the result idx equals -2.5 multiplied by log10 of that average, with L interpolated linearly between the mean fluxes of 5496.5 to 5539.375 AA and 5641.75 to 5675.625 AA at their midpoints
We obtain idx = 0.022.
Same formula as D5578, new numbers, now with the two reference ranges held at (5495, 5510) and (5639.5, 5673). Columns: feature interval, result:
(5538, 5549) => -0.63 AA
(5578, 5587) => -0.03 AA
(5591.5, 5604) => 0.87 AA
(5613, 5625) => 0.35 AA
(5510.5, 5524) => -0.11 AA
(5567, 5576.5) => 0.34 AA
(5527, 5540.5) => 0.18 AA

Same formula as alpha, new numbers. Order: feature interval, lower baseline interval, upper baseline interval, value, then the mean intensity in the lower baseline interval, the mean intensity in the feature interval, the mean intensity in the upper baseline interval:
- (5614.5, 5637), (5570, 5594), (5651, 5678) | -0.4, 17.7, 18.3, 18.2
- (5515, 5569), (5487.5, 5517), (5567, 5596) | -1.8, 18.3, 18.6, 17.7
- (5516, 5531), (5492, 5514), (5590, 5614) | 0.1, 18.4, 18.2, 17.8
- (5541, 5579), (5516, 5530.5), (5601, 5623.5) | -0.6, 18.3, 18.6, 18.2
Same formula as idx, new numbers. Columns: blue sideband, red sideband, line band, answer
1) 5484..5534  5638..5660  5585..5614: 0.05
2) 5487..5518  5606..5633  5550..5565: -0.01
